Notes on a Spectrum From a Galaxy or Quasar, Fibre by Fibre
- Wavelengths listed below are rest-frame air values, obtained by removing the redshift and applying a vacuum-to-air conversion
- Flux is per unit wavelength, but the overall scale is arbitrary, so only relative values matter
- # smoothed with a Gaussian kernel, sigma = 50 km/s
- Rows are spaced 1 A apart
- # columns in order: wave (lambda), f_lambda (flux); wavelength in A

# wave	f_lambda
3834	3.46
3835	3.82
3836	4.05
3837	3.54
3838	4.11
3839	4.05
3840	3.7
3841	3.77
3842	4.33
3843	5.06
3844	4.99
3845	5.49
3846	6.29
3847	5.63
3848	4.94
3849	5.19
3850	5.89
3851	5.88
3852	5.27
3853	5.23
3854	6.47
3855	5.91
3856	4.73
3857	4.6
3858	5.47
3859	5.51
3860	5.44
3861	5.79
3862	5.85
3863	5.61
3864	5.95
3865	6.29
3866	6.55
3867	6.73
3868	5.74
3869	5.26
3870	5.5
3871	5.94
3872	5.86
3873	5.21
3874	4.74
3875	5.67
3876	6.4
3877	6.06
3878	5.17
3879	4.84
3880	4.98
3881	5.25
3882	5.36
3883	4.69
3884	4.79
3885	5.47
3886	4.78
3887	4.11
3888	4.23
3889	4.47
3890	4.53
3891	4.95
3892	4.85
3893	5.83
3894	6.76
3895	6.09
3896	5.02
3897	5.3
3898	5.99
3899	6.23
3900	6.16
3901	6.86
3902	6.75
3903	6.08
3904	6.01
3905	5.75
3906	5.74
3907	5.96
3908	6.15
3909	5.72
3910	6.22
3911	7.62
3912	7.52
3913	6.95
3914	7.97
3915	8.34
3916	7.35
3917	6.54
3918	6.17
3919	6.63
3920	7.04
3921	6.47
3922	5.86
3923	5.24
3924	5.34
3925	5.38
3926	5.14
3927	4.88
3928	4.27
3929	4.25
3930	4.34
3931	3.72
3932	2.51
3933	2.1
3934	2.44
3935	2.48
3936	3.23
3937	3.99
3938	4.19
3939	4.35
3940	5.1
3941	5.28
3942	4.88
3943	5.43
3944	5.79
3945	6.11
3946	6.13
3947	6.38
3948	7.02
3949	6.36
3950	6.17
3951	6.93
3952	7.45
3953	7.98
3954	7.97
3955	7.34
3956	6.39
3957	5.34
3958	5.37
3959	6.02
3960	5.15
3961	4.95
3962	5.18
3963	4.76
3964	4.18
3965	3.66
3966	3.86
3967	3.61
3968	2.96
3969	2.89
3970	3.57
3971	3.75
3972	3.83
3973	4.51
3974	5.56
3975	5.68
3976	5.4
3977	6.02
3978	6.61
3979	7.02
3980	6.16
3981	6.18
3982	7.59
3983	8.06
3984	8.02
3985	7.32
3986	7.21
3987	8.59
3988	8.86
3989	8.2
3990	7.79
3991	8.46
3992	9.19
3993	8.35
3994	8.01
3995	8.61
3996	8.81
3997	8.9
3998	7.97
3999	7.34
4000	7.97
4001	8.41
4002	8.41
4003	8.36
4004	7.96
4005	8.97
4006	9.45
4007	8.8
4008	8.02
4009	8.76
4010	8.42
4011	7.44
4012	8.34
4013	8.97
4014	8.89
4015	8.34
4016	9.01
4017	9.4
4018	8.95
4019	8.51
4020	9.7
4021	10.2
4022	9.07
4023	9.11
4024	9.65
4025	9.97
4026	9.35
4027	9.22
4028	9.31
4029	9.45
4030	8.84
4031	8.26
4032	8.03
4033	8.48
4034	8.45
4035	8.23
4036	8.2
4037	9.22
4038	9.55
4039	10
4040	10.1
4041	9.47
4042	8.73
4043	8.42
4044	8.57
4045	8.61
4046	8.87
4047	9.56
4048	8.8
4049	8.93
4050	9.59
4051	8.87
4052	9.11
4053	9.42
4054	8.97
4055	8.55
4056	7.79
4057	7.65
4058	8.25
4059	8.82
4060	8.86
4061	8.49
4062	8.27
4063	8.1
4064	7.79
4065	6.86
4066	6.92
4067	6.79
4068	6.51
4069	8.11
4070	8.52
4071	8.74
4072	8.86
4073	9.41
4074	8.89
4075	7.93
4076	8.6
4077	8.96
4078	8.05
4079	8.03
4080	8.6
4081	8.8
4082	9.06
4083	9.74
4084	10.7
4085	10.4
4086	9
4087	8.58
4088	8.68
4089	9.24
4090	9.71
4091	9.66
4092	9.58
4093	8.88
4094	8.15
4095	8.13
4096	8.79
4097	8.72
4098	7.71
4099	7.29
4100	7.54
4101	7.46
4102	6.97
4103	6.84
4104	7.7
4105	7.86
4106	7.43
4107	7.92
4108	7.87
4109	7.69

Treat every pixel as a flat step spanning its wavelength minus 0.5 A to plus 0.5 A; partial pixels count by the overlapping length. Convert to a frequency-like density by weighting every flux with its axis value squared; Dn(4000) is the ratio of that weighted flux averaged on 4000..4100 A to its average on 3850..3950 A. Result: 1.71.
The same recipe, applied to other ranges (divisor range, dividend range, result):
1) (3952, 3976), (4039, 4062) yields 1.83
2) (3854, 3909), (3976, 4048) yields 1.63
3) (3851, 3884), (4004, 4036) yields 1.72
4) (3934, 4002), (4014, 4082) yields 1.47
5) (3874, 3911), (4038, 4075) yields 1.67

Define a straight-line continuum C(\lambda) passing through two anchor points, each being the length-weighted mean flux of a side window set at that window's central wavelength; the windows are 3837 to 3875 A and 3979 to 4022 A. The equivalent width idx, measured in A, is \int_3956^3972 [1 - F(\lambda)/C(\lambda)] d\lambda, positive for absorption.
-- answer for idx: 6.71 A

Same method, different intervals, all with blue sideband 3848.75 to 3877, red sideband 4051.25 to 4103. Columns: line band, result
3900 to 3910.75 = 0.1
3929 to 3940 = 5.3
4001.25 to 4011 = -1.2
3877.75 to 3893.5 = 2.9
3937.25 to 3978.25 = 9.2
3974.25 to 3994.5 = -0.4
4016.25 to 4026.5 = -2.2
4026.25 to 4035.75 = -1.0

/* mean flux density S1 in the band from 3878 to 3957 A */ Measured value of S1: 5.6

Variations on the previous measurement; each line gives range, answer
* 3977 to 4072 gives 8.48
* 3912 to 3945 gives 5.17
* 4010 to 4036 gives 8.9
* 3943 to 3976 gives 5.4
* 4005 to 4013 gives 8.53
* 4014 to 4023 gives 9.13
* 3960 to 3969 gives 4.13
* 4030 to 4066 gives 8.66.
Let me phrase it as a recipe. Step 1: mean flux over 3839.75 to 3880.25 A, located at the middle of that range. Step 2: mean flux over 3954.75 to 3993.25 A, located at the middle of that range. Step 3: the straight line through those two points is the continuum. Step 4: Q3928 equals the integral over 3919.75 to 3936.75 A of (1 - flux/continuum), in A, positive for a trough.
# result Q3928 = 4.2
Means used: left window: 5.48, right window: 5.97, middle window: 4.35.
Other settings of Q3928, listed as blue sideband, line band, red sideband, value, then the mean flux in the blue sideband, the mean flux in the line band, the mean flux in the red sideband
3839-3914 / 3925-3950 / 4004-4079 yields 7.80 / 5.58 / 4.65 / 8.7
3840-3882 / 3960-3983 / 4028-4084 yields 7.26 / 5.48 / 4.98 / 8.62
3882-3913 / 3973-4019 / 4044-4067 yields -3.08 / 5.7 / 7.94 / 8.47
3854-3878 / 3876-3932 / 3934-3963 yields -0.37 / 5.69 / 5.69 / 5.61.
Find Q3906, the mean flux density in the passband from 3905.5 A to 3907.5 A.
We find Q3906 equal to 5.85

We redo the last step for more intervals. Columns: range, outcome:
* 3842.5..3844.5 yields 5.03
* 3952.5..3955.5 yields 7.76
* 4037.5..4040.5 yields 9.88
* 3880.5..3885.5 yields 5.11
